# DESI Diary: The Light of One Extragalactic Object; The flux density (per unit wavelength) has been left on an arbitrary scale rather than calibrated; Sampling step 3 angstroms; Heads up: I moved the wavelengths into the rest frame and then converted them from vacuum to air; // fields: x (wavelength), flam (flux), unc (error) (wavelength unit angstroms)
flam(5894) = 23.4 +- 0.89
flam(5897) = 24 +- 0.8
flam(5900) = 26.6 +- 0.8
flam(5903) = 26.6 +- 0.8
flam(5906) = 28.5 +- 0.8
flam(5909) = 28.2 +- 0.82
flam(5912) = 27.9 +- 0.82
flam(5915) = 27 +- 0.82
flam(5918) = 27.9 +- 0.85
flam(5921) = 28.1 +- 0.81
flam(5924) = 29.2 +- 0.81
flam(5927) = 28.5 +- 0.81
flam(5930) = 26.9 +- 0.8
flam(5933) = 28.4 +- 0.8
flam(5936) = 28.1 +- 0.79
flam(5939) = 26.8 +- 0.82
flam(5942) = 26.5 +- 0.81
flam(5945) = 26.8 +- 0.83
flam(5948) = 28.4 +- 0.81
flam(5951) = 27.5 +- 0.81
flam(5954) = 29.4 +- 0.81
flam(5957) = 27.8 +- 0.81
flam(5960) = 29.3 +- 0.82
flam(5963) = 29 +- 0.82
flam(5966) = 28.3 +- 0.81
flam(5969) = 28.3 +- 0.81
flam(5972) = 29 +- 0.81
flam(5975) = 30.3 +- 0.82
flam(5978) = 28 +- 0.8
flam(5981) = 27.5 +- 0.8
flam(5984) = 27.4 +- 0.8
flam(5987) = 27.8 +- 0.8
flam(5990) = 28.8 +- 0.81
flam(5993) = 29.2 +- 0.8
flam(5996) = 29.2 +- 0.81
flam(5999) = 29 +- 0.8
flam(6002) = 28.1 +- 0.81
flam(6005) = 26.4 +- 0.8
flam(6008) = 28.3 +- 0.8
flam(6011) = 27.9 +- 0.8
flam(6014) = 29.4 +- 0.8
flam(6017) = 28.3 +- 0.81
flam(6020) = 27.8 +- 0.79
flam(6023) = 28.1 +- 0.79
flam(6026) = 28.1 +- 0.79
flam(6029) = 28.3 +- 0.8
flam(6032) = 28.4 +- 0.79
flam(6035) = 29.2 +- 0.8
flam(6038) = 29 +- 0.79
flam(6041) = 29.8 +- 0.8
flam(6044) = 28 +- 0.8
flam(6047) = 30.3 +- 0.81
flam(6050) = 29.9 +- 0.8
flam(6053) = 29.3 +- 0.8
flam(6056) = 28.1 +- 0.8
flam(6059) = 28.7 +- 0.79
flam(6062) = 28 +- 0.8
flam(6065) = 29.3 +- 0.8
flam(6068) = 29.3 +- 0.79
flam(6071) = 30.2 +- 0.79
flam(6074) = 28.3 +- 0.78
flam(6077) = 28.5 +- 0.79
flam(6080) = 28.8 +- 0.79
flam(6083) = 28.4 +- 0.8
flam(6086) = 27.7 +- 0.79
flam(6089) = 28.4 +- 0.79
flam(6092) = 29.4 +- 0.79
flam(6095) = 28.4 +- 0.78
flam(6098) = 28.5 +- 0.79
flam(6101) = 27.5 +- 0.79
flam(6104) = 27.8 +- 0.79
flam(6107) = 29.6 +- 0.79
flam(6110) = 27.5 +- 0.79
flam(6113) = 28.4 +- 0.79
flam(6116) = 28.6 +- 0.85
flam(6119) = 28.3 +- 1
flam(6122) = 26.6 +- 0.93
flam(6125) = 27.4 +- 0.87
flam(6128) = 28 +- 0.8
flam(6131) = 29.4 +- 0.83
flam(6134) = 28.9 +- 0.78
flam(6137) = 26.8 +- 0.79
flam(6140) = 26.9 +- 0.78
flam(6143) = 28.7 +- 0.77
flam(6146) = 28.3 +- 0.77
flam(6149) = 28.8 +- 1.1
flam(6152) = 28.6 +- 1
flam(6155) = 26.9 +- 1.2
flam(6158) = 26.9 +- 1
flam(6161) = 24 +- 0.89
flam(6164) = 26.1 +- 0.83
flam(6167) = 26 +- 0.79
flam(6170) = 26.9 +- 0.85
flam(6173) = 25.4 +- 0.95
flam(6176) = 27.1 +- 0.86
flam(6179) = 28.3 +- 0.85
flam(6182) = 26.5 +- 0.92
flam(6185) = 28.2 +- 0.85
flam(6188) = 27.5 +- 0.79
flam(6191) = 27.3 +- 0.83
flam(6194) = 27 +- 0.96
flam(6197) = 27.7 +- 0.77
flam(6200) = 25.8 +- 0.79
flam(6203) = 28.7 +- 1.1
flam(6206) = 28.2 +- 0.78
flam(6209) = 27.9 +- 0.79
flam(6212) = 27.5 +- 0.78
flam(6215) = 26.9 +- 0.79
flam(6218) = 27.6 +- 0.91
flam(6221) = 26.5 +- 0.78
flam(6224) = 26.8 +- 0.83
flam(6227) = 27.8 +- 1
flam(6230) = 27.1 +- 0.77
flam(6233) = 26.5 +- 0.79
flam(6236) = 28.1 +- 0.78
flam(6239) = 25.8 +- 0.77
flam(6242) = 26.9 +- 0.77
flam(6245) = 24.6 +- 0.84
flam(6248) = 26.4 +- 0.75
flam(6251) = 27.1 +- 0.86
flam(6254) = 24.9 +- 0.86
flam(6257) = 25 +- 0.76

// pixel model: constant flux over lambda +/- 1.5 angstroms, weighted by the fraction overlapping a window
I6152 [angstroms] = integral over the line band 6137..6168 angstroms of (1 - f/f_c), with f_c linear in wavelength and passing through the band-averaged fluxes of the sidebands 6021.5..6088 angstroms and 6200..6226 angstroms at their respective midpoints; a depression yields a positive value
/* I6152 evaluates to 0.9 angstroms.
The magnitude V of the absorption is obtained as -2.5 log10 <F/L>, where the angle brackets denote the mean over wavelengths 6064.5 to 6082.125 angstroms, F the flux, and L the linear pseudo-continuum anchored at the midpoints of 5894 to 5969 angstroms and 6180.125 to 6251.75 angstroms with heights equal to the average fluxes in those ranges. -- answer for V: -0.06 mag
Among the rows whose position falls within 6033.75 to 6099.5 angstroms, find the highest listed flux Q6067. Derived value 30.3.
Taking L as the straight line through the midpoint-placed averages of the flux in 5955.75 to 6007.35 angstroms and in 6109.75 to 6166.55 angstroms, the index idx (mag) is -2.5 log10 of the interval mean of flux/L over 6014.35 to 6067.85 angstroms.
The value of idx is -0.02 mag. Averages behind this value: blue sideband 28.4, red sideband 27.6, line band 28.8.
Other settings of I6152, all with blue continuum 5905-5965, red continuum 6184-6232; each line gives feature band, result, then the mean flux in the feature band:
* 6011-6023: -0.24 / 28.4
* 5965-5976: -0.40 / 28.9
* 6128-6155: -0.65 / 28.2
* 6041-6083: -1.92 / 29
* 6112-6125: -0.14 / 27.9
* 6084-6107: -0.57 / 28.3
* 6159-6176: 1.01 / 25.8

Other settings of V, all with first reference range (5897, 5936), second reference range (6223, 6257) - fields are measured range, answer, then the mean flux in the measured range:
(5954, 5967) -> -0.05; 28.7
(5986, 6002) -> -0.05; 28.8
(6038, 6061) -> -0.07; 29.1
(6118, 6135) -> -0.05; 28.1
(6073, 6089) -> -0.05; 28.3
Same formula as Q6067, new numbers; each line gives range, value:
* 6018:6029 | 28.3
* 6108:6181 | 29.4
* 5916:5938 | 29.2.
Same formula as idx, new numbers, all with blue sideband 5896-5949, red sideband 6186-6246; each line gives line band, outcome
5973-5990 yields -0.033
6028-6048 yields -0.063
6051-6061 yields -0.054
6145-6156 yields -0.038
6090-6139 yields -0.036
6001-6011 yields -0.009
